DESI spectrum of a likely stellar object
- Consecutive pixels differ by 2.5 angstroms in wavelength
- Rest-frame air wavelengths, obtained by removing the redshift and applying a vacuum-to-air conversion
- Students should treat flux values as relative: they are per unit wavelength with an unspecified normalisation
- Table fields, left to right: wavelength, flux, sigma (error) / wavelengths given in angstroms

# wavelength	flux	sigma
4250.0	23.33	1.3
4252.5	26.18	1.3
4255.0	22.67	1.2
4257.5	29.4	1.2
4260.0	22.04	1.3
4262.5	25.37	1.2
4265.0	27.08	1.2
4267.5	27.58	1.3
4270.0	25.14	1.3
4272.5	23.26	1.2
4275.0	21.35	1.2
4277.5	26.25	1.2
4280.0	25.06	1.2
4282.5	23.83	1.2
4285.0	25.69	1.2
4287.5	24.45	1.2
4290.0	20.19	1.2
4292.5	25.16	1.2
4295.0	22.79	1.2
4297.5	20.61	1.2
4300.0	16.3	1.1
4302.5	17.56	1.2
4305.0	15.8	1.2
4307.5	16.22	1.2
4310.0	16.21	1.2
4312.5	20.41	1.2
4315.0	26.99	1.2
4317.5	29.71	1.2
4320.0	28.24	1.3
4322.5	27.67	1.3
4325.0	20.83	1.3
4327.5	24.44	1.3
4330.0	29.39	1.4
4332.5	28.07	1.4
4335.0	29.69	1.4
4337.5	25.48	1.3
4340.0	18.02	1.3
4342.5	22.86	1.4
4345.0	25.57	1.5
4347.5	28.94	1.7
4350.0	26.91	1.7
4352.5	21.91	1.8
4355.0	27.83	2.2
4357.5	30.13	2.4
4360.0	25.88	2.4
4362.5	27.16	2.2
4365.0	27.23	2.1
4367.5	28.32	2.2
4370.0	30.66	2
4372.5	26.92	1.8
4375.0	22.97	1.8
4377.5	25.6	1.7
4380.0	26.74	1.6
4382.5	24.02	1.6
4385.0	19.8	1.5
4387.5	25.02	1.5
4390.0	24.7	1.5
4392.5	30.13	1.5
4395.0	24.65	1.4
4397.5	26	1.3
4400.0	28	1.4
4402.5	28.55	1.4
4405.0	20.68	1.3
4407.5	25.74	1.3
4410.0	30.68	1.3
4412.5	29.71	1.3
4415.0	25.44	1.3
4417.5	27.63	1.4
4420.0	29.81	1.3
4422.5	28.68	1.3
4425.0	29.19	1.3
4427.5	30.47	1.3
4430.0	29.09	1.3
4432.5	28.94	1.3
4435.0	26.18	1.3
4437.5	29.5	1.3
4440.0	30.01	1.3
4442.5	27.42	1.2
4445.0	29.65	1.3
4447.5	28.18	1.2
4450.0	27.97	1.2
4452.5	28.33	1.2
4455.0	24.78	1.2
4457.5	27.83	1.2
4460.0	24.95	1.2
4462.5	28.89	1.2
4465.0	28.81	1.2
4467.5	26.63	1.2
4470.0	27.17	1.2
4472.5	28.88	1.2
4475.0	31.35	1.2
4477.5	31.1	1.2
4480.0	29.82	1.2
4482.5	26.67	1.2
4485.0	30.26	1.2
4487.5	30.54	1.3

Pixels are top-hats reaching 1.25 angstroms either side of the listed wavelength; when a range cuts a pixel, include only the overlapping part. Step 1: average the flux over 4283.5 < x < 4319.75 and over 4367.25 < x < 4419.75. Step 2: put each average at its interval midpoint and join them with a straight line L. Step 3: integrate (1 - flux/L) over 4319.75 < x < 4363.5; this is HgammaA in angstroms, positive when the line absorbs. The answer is -4.5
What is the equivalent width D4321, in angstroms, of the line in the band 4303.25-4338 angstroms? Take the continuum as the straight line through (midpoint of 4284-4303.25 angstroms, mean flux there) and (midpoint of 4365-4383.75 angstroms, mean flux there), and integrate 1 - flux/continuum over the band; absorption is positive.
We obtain -1.11 angstroms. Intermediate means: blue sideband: 21.6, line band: 24.1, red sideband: 26.5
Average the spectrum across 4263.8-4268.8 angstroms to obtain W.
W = 27.3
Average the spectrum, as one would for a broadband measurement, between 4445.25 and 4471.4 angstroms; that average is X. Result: 27.5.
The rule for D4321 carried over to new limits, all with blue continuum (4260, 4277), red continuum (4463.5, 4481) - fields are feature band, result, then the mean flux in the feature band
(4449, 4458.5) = 0.5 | 27.2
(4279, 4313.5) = 6.3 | 20.7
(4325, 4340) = 0.0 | 26.1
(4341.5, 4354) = 0.5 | 25.3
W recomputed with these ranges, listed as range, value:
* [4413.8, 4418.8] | 26.6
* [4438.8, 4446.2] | 29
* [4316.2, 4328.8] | 26.2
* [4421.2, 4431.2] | 29.4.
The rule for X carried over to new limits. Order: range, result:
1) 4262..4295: 24.6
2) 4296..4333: 22.5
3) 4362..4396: 26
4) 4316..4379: 26.4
